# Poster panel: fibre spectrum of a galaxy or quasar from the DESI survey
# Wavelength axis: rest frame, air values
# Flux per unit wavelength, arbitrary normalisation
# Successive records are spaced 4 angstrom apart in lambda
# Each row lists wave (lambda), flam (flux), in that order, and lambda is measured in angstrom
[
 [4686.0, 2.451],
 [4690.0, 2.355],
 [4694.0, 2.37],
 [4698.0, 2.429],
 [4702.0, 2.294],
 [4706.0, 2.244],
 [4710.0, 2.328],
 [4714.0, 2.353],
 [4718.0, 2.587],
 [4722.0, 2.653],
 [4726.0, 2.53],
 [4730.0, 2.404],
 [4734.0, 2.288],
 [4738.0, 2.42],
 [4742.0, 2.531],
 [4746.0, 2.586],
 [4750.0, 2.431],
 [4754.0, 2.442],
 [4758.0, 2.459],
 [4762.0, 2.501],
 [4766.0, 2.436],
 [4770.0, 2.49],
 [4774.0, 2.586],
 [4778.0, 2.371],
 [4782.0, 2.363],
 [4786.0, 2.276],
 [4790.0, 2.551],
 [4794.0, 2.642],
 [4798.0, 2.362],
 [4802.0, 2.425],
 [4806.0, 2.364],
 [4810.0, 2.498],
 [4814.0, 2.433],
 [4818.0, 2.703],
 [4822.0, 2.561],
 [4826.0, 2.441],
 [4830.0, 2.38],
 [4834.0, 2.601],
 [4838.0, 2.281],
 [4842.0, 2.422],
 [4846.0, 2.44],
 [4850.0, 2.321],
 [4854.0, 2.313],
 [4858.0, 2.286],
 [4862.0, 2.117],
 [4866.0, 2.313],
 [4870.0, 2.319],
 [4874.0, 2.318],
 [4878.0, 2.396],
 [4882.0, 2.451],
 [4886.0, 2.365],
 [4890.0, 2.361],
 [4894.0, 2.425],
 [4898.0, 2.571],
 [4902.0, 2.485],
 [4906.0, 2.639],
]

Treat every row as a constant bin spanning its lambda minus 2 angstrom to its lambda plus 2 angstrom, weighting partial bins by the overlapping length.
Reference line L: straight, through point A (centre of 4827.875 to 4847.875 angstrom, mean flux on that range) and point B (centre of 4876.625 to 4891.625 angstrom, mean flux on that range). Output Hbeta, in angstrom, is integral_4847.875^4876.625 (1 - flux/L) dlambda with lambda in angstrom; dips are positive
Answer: 1.45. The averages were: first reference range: 2.42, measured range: 2.29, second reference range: 2.39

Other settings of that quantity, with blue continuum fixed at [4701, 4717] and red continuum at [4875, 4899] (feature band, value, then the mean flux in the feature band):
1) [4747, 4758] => -0.5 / 2.45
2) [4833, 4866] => 0.8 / 2.34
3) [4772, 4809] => -1.1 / 2.44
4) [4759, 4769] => -0.5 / 2.47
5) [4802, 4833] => -1.3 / 2.48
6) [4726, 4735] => -0.2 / 2.39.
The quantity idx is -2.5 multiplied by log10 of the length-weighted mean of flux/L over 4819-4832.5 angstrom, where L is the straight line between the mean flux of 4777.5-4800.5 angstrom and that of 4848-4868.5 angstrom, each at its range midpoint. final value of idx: -0.06 mag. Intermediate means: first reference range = 2.43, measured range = 2.48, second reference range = 2.27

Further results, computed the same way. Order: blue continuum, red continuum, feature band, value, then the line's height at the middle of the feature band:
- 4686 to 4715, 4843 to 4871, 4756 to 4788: -0.05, 2.33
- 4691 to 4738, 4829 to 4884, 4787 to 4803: -0.05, 2.38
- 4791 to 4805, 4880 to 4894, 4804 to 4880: 0.02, 2.44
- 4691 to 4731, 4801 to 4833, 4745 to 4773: -0.01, 2.45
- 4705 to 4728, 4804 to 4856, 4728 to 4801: 0.00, 2.45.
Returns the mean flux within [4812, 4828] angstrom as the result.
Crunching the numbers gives 2.53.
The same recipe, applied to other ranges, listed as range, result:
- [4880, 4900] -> 2.43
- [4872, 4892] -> 2.38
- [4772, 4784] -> 2.44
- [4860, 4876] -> 2.27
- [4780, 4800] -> 2.44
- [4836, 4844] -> 2.35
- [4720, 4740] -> 2.46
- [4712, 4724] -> 2.53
